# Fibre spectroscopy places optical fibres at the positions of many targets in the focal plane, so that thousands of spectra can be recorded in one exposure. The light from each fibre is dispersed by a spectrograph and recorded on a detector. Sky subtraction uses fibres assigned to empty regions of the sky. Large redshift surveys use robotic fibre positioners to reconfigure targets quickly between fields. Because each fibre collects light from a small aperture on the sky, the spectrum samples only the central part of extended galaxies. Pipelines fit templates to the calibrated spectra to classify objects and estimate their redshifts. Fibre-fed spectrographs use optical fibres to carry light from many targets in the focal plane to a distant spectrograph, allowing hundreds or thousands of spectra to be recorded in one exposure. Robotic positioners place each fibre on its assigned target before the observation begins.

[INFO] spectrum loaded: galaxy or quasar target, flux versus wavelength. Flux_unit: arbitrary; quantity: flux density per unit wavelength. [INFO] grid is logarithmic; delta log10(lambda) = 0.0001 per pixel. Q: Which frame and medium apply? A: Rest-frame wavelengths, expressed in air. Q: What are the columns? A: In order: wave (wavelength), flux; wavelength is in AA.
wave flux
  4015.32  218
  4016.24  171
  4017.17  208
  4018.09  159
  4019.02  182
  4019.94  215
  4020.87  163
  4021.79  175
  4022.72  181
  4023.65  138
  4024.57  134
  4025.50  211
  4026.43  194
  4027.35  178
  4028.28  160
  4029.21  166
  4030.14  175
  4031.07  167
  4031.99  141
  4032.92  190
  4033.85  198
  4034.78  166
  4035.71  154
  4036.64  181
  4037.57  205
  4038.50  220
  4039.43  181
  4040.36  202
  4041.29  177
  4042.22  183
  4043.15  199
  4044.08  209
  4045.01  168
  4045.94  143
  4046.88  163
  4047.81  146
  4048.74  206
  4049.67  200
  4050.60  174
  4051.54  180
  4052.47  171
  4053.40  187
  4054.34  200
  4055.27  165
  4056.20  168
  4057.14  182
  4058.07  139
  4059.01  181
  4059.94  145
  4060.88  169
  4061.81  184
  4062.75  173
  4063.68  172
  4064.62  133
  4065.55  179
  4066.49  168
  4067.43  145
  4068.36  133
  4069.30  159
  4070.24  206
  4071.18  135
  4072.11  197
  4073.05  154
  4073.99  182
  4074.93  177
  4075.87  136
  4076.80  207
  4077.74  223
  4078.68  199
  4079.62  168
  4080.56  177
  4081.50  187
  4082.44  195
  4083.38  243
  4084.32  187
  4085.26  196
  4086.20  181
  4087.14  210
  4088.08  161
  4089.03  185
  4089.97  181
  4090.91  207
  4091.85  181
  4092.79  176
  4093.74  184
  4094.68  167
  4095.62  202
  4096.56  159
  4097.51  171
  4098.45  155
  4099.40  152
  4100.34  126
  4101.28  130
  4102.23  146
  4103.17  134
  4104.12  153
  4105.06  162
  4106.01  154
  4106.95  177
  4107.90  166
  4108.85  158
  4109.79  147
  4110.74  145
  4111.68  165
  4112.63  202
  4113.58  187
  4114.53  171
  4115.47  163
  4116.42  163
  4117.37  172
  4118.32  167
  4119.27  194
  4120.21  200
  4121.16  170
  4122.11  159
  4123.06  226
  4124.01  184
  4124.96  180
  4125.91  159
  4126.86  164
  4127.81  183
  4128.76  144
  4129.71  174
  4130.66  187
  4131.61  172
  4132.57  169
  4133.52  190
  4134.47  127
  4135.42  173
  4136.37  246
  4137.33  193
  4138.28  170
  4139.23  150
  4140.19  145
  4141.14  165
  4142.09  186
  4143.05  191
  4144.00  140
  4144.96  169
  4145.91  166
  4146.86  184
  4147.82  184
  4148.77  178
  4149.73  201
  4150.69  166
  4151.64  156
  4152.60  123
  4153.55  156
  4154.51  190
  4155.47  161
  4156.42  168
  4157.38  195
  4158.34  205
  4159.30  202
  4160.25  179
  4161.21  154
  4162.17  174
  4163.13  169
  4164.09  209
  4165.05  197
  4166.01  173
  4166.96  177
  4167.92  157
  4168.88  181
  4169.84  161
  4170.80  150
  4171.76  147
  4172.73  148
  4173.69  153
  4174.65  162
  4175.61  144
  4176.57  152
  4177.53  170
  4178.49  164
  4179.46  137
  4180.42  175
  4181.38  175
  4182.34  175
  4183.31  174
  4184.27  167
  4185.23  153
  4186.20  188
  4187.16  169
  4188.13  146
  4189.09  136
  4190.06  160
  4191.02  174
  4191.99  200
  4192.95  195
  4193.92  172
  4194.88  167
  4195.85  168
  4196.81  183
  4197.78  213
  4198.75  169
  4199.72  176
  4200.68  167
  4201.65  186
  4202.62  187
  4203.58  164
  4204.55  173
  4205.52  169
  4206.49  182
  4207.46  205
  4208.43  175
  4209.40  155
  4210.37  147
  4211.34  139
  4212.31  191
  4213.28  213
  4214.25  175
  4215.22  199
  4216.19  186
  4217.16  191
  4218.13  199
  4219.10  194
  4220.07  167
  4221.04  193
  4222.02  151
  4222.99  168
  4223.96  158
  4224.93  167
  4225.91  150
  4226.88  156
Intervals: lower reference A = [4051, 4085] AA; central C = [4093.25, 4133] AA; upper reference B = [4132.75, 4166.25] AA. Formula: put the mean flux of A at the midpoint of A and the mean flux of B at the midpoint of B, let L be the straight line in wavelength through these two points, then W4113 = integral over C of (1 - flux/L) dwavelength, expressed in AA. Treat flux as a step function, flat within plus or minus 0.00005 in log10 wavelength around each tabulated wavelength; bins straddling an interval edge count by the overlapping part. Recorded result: 1.71 AA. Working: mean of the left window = 175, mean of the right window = 175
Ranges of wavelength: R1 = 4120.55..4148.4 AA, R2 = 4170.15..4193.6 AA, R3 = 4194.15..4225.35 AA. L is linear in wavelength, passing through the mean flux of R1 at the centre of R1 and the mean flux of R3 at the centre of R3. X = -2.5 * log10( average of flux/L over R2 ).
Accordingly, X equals 0.08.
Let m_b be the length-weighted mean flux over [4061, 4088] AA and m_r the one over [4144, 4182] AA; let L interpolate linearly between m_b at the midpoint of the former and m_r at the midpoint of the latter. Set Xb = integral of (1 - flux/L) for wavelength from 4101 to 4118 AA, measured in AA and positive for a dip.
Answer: 1.3 AA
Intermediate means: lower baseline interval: 178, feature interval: 161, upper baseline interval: 169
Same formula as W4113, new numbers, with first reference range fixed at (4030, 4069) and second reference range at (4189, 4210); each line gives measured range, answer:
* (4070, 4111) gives 0.3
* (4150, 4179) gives 1.3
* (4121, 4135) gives 0.2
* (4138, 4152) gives 0.4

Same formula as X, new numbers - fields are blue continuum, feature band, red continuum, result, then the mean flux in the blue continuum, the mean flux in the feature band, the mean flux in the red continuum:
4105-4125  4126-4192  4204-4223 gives 0.039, 173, 170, 179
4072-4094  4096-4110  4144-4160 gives 0.196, 187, 153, 174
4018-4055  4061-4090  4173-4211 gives -0.012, 179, 178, 170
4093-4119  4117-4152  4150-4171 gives -0.045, 162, 175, 173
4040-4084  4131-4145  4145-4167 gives 0.026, 176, 173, 177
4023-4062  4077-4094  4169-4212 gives -0.105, 176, 191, 168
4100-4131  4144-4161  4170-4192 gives -0.068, 167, 174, 161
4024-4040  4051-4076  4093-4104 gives 0.001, 178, 168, 157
